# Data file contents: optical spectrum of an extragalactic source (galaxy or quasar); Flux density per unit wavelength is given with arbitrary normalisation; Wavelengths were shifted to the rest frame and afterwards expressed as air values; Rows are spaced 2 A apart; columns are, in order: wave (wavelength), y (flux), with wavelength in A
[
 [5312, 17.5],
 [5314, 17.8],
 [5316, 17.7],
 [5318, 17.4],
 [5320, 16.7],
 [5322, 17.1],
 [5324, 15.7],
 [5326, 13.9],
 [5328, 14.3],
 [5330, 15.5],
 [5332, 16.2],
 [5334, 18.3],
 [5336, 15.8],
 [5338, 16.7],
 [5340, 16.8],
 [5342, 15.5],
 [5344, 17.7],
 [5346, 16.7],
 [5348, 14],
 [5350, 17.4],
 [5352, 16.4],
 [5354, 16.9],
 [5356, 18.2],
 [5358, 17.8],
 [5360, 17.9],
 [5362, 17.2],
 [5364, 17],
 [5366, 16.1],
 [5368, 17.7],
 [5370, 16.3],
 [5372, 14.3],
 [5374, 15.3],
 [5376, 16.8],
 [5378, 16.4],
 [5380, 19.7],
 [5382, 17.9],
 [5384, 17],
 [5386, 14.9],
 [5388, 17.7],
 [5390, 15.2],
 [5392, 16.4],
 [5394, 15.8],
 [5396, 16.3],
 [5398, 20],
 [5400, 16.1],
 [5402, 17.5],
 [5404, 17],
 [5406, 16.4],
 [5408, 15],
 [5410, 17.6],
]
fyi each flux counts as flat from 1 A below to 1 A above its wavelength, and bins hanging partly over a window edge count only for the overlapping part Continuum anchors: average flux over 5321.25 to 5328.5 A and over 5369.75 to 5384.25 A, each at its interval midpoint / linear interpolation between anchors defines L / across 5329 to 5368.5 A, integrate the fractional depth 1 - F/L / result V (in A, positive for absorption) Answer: -2.1 A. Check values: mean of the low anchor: 15.3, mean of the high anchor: 16.7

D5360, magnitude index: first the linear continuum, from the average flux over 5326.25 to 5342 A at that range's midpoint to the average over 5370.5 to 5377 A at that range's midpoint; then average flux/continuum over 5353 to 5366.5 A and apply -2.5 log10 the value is -0.107 mag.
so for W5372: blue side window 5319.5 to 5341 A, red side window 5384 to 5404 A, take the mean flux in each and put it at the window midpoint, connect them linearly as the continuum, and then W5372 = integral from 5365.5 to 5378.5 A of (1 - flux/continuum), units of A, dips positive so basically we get 0.3 A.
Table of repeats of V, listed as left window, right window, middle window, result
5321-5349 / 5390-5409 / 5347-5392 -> -1.0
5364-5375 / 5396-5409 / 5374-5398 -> -0.5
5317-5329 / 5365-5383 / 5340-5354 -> -0.1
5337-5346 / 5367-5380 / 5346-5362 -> -0.4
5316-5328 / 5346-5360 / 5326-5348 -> 0.5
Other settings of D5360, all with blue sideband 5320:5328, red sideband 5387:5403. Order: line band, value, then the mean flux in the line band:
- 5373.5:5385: -0.044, 17.3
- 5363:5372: -0.009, 16.5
